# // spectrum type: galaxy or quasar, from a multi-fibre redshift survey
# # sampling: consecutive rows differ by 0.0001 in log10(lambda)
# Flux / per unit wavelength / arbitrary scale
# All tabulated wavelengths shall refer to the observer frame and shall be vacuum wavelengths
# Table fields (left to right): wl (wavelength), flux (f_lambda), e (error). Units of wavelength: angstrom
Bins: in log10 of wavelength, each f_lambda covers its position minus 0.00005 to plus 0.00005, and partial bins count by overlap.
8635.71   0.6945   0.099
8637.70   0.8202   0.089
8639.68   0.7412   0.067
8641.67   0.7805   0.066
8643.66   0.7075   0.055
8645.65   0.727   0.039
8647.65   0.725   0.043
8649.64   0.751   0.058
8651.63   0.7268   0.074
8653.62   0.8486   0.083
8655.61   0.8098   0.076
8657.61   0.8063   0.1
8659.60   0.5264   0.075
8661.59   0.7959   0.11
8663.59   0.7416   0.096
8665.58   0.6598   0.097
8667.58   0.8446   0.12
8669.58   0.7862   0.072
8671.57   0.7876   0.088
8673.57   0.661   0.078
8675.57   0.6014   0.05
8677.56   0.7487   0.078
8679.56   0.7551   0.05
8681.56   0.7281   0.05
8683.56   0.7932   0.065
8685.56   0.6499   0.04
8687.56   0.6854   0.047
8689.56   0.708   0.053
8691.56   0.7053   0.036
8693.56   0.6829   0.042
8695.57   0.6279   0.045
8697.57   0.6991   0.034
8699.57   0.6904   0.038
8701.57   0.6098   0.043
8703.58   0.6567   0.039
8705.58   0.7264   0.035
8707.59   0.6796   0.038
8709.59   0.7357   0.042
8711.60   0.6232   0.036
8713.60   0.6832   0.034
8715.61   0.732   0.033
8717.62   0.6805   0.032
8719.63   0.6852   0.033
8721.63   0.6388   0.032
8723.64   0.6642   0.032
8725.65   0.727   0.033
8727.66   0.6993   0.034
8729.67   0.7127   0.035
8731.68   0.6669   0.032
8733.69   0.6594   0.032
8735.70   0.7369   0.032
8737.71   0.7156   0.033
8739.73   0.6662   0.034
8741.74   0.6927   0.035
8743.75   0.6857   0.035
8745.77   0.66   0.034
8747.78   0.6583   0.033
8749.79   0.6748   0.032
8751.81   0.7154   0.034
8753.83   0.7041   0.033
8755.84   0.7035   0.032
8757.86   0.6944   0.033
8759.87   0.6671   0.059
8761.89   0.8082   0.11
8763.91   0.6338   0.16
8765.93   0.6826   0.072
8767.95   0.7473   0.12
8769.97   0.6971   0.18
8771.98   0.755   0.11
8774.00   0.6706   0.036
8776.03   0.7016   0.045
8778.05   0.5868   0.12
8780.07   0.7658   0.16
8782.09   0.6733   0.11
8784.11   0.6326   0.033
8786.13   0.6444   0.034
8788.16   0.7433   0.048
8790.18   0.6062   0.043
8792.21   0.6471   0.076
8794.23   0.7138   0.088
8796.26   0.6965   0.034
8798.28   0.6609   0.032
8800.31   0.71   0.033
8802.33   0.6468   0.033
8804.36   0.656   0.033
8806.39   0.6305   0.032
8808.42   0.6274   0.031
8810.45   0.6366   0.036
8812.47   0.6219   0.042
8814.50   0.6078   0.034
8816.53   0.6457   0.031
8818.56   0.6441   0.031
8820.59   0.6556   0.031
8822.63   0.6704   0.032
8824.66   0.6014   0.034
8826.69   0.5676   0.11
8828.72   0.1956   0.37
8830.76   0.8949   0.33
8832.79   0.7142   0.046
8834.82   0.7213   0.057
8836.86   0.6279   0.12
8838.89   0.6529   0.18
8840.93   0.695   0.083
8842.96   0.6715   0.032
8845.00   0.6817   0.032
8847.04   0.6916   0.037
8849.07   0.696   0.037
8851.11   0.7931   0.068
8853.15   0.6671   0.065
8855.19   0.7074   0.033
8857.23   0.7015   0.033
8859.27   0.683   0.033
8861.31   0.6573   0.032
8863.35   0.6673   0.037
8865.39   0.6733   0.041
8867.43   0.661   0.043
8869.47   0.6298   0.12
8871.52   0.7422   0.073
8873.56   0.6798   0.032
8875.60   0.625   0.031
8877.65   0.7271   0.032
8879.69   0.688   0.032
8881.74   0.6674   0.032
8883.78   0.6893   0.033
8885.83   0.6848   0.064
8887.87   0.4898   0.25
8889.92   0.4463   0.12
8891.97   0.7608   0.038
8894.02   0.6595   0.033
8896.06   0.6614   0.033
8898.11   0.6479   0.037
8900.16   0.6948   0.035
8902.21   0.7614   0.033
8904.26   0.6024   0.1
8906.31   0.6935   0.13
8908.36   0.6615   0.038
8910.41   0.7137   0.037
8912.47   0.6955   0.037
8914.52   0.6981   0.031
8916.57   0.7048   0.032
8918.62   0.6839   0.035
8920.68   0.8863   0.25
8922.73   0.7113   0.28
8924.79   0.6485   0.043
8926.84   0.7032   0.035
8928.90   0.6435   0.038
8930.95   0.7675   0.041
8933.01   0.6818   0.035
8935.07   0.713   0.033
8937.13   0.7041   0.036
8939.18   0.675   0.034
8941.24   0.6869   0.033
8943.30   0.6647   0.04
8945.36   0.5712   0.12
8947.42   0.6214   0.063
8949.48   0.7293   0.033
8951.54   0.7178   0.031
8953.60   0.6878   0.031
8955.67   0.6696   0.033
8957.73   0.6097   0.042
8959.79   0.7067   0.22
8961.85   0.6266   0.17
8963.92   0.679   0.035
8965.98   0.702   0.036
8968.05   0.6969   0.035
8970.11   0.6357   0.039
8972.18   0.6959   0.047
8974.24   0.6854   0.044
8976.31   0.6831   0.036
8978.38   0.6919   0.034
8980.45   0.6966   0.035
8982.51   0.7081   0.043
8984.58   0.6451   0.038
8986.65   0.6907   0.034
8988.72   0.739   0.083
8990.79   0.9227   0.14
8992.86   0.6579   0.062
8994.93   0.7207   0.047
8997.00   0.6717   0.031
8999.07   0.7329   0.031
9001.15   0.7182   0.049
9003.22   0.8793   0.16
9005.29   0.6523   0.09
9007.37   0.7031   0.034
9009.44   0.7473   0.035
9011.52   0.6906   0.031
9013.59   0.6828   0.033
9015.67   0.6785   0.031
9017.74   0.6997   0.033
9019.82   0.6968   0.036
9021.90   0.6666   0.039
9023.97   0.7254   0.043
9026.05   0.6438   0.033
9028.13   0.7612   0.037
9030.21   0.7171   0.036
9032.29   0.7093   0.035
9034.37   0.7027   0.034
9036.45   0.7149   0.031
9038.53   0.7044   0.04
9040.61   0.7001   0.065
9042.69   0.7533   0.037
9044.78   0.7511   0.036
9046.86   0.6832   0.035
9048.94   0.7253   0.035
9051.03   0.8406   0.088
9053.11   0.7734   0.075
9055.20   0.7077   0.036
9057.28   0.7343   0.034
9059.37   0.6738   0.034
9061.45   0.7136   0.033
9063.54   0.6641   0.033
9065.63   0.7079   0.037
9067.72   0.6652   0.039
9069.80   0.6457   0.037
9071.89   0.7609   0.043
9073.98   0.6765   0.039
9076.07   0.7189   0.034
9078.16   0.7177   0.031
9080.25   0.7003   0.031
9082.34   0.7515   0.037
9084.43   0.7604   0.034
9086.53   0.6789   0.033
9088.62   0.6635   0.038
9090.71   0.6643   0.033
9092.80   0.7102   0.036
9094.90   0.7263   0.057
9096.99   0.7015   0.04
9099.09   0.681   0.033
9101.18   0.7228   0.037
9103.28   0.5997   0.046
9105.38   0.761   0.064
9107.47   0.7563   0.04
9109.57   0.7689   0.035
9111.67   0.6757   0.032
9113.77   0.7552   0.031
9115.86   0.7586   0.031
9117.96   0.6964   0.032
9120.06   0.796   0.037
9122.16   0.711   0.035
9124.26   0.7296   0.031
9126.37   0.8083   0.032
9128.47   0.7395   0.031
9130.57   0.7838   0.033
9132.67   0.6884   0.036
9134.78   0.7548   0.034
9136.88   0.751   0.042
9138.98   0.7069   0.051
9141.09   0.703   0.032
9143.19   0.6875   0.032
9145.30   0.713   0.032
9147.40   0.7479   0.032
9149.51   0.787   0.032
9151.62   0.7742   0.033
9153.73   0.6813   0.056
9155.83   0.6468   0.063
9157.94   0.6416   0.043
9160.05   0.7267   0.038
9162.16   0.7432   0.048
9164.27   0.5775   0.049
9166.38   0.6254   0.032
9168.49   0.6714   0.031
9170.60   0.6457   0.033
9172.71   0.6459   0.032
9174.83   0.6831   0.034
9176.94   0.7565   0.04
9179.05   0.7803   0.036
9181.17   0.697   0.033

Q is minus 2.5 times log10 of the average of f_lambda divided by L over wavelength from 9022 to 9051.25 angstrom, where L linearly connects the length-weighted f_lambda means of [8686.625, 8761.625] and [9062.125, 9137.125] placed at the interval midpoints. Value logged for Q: -0.01 mag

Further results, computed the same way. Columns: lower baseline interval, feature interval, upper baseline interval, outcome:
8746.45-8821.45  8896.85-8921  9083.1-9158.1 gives -0.01 mag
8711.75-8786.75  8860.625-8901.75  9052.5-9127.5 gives 0.06 mag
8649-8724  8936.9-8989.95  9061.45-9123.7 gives 0.05 mag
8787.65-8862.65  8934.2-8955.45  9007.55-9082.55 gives 0.02 mag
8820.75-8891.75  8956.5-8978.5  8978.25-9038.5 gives 0.04 mag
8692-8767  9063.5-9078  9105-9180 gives 0.03 mag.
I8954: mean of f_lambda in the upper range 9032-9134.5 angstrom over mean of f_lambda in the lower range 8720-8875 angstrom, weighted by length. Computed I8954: 1.07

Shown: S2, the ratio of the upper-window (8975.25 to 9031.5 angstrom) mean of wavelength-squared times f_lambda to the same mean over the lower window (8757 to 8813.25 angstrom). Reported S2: 1.10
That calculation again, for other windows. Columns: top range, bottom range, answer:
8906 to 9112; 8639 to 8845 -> 1.09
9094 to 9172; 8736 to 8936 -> 1.13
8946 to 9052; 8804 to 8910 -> 1.10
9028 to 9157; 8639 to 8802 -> 1.12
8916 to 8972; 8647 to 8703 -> 1.01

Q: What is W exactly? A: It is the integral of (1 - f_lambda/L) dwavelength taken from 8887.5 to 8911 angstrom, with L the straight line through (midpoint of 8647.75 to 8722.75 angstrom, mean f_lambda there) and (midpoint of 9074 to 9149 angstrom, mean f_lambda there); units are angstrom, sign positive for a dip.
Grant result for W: 2.1 angstrom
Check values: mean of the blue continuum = 0.71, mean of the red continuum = 0.722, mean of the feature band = 0.653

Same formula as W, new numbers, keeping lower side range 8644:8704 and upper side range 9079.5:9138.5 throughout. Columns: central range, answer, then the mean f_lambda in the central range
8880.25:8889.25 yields 1.16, 0.628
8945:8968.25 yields 1.69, 0.67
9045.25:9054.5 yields -0.38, 0.754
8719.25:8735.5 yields 0.79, 0.685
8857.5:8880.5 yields 1.43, 0.677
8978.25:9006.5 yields -0.05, 0.724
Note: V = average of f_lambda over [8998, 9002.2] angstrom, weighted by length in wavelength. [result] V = 0.725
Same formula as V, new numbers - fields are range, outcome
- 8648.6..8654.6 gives 0.776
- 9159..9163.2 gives 0.735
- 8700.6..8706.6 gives 0.664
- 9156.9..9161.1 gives 0.684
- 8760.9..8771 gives 0.714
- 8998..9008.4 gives 0.737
